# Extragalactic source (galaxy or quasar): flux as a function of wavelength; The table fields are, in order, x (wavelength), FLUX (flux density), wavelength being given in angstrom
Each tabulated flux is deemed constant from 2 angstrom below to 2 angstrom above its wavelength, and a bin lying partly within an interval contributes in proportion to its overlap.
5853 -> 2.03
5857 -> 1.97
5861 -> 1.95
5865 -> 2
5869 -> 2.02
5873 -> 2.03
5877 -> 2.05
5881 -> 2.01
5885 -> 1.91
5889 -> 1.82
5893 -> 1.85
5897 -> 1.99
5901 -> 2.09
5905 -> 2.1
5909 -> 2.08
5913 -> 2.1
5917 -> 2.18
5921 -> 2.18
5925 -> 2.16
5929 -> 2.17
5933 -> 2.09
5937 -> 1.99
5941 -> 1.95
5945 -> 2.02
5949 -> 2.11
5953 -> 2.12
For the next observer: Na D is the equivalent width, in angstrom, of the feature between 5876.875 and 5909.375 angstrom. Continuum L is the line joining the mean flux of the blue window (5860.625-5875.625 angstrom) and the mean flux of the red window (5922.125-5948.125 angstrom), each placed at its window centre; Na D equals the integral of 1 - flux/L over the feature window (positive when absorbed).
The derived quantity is 0.8 angstrom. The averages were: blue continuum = 2.01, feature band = 1.98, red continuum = 2.07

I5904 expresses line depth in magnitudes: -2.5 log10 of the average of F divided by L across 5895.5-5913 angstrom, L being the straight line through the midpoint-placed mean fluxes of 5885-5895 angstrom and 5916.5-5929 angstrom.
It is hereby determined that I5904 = -0.04 mag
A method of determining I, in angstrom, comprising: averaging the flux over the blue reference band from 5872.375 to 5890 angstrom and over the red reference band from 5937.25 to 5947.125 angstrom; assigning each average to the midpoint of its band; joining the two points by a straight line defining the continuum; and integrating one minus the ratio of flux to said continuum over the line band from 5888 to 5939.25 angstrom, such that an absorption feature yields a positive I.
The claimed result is -2.3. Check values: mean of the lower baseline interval 1.97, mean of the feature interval 2.07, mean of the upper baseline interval 1.99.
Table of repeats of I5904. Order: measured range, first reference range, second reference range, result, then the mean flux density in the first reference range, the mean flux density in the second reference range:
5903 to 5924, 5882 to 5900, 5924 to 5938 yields -0.057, 1.91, 2.11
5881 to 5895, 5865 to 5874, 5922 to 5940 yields 0.089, 2.02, 2.1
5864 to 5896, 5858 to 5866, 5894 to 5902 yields 0.016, 1.97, 2.01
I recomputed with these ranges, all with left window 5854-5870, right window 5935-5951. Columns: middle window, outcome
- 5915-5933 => -1.4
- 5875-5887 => 0.0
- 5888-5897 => 0.6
